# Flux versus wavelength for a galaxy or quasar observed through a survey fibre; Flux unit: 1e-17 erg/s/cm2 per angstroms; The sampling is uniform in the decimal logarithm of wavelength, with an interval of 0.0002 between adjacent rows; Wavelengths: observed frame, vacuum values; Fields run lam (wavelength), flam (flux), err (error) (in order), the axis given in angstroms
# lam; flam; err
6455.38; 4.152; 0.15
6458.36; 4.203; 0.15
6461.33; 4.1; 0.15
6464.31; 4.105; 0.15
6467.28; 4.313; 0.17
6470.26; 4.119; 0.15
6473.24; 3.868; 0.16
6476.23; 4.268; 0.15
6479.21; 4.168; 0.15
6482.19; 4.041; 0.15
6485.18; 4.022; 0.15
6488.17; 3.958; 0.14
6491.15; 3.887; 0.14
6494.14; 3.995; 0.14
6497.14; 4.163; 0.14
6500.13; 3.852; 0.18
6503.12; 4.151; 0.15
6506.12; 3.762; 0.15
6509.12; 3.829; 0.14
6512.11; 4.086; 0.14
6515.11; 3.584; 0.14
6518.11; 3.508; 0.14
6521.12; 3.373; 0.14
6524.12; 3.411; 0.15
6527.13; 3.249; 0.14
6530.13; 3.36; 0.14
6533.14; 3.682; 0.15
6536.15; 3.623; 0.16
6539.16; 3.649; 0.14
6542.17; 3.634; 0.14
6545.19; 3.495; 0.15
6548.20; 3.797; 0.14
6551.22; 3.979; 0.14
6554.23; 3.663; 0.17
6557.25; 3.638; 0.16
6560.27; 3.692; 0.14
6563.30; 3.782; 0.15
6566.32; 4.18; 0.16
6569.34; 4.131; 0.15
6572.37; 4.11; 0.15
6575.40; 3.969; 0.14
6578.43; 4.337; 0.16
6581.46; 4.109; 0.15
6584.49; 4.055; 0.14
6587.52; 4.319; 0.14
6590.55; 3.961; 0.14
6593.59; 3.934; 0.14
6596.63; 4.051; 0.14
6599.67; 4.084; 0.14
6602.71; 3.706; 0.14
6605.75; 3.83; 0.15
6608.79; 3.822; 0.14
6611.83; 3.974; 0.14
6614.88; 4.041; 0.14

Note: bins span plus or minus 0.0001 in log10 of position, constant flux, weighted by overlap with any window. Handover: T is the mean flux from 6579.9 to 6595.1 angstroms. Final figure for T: 4.08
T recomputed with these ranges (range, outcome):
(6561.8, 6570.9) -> 4.03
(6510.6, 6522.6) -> 3.64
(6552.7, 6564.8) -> 3.69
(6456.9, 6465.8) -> 4.14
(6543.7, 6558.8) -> 3.72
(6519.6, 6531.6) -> 3.35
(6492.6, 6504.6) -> 4.04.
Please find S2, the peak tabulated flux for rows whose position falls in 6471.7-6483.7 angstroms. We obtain 4.268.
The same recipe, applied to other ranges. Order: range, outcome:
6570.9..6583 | 4.337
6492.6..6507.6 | 4.163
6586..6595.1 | 4.319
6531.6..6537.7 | 3.682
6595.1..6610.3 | 4.084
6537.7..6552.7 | 3.979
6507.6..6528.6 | 4.086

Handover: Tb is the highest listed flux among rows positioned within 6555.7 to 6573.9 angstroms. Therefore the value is 4.18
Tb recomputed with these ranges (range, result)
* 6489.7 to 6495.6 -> 3.995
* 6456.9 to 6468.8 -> 4.313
